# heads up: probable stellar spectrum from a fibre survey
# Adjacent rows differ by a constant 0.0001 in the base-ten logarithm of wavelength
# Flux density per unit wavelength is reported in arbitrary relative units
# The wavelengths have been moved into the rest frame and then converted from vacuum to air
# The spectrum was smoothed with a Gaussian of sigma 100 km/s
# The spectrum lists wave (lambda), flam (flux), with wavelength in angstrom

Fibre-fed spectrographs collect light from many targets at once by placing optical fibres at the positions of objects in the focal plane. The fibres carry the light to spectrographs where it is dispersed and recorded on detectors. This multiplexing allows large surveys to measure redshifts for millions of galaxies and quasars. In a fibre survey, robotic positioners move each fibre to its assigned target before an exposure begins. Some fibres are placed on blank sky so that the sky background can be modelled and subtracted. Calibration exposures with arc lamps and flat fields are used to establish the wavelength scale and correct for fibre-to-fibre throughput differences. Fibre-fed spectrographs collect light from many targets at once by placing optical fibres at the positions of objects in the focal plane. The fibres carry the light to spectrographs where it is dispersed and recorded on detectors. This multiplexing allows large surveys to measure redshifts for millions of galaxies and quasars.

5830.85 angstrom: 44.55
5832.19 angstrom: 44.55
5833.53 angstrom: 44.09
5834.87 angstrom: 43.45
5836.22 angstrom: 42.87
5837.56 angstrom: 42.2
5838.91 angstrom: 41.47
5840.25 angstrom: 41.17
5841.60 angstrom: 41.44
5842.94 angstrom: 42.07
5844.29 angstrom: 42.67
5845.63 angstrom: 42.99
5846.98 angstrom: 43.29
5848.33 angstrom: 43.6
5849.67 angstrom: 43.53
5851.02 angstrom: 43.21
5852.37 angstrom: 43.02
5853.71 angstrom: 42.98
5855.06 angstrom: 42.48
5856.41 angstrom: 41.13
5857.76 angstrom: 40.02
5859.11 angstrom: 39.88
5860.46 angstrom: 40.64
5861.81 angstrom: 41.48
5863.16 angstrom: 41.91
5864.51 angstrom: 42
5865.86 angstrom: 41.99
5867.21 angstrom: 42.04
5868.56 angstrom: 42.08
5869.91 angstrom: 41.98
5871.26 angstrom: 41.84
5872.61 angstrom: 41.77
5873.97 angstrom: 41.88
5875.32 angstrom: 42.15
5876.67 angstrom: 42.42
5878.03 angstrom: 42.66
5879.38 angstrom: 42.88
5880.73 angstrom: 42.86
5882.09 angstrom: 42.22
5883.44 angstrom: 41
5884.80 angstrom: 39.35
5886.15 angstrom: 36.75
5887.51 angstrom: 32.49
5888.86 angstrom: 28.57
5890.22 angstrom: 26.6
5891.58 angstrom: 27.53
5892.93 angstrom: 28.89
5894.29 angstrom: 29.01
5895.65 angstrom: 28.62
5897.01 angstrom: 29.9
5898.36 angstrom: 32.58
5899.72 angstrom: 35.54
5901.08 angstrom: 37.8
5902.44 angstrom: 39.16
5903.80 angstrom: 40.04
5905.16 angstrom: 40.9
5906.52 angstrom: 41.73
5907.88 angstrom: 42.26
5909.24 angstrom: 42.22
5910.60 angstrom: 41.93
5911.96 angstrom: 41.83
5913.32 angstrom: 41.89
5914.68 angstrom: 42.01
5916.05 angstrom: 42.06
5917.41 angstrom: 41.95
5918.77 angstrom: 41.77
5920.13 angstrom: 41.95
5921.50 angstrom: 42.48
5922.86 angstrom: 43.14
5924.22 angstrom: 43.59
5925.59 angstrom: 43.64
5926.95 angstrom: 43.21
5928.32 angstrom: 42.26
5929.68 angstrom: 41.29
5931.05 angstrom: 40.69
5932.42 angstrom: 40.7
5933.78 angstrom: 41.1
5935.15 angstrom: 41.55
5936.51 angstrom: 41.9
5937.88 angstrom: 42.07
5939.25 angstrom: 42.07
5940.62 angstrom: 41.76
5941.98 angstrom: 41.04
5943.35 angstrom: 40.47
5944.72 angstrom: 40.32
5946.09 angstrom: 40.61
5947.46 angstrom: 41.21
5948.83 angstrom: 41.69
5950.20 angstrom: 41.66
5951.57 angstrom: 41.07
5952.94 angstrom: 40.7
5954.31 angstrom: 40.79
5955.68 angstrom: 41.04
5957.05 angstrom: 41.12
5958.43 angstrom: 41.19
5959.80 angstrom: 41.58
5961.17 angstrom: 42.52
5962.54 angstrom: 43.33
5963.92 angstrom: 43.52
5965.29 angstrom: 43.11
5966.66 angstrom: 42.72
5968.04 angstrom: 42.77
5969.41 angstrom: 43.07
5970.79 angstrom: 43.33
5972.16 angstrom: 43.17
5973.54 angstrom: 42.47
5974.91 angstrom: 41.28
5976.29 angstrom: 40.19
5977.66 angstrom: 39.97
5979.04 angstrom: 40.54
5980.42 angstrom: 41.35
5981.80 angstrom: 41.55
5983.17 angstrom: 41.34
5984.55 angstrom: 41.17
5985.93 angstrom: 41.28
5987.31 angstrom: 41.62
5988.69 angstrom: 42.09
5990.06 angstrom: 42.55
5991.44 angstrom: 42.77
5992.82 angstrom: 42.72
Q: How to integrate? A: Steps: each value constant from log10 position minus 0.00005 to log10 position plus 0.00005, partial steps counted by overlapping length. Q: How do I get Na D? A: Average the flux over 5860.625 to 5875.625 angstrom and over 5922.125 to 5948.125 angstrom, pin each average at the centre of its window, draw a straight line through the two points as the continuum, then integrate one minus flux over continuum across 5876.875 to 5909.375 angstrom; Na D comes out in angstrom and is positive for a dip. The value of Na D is 4.29 angstrom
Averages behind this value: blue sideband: 41.9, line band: 36.3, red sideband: 41.7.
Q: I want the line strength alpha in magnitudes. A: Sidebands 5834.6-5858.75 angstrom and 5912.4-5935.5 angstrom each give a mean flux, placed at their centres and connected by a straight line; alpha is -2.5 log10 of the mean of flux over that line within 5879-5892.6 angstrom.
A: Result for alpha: 0.18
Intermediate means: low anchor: 42.4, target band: 35.7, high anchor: 42.1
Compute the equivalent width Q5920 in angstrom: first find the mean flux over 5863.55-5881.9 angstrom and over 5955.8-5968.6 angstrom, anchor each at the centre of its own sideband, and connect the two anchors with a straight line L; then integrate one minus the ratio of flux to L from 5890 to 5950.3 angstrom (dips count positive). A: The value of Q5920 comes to 3.9 angstrom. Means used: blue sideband 42.2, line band 39.6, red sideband 42.3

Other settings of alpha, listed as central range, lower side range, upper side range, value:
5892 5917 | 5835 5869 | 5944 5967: 0.12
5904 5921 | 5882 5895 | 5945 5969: -0.16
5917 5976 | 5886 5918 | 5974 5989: -0.08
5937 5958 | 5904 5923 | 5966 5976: 0.03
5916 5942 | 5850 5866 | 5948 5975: 0.00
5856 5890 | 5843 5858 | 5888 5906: -0.07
